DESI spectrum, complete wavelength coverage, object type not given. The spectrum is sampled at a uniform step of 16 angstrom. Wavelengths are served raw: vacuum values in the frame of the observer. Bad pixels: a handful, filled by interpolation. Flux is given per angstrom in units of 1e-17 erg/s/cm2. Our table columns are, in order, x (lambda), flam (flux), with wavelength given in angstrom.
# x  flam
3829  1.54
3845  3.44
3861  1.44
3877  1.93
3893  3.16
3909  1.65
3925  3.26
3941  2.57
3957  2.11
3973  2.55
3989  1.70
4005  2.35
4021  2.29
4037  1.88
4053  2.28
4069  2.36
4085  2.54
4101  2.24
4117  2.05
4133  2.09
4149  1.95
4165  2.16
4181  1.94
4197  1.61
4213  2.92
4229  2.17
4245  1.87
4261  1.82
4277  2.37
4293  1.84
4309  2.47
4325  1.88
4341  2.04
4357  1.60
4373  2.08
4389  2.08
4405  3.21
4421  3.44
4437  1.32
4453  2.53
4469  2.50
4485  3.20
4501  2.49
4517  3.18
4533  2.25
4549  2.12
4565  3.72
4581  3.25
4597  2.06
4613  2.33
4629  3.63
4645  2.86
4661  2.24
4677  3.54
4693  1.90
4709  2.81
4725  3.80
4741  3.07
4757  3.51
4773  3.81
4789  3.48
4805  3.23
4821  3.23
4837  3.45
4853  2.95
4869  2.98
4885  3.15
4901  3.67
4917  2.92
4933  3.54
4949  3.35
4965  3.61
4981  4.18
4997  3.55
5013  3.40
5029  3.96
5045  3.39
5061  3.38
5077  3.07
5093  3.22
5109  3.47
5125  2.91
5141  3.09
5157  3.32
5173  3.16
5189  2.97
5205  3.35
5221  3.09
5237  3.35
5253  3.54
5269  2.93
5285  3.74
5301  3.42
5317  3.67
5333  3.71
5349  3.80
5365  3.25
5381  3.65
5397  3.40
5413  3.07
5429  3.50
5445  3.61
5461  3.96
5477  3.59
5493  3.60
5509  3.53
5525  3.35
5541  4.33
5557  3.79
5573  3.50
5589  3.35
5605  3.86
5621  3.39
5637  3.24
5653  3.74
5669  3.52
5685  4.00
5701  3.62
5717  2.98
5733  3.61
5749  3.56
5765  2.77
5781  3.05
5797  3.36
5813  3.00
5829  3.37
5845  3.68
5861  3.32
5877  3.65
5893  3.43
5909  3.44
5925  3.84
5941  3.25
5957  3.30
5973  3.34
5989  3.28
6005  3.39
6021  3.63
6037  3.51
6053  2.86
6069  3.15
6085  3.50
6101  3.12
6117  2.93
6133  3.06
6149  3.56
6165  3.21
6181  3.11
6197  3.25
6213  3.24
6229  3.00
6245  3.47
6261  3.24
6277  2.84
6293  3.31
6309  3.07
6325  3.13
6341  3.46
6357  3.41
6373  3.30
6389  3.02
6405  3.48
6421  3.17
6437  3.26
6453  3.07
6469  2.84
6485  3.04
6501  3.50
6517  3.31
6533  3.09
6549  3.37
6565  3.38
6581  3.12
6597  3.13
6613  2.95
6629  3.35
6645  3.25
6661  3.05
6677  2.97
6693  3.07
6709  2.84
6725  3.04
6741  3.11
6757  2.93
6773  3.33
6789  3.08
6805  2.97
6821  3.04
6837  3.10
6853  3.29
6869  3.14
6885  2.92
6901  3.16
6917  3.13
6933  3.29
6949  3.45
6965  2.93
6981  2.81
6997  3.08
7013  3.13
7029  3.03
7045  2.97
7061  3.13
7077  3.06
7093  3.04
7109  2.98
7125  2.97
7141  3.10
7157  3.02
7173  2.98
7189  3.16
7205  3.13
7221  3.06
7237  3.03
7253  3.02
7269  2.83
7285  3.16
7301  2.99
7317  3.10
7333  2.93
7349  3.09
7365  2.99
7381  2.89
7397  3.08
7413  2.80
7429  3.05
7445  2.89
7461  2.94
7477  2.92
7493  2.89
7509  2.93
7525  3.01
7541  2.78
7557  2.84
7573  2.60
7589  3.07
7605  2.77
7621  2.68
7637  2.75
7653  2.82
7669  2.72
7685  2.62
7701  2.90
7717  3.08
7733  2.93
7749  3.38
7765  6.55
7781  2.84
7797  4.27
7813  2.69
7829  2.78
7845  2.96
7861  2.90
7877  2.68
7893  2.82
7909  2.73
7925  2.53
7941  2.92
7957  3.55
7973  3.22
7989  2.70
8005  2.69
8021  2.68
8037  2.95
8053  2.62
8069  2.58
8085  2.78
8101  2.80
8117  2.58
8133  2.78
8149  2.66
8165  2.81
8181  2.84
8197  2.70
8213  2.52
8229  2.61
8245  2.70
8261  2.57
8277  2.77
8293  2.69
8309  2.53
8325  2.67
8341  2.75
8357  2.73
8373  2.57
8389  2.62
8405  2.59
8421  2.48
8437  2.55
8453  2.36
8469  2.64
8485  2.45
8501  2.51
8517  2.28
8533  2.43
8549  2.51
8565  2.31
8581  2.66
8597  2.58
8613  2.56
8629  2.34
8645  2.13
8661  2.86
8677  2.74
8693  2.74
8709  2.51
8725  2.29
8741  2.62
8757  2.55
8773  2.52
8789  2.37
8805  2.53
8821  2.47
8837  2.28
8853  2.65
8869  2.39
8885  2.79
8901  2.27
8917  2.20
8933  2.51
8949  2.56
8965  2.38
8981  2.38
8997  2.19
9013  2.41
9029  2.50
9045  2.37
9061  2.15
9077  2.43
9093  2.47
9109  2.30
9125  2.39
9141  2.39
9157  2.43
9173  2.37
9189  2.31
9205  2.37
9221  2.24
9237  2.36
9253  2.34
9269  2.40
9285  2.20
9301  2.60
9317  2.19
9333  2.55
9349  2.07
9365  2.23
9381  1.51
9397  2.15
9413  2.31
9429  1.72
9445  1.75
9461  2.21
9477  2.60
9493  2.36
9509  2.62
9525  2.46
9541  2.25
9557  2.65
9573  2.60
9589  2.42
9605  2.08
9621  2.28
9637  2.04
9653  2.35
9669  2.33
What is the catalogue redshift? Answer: 0.184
